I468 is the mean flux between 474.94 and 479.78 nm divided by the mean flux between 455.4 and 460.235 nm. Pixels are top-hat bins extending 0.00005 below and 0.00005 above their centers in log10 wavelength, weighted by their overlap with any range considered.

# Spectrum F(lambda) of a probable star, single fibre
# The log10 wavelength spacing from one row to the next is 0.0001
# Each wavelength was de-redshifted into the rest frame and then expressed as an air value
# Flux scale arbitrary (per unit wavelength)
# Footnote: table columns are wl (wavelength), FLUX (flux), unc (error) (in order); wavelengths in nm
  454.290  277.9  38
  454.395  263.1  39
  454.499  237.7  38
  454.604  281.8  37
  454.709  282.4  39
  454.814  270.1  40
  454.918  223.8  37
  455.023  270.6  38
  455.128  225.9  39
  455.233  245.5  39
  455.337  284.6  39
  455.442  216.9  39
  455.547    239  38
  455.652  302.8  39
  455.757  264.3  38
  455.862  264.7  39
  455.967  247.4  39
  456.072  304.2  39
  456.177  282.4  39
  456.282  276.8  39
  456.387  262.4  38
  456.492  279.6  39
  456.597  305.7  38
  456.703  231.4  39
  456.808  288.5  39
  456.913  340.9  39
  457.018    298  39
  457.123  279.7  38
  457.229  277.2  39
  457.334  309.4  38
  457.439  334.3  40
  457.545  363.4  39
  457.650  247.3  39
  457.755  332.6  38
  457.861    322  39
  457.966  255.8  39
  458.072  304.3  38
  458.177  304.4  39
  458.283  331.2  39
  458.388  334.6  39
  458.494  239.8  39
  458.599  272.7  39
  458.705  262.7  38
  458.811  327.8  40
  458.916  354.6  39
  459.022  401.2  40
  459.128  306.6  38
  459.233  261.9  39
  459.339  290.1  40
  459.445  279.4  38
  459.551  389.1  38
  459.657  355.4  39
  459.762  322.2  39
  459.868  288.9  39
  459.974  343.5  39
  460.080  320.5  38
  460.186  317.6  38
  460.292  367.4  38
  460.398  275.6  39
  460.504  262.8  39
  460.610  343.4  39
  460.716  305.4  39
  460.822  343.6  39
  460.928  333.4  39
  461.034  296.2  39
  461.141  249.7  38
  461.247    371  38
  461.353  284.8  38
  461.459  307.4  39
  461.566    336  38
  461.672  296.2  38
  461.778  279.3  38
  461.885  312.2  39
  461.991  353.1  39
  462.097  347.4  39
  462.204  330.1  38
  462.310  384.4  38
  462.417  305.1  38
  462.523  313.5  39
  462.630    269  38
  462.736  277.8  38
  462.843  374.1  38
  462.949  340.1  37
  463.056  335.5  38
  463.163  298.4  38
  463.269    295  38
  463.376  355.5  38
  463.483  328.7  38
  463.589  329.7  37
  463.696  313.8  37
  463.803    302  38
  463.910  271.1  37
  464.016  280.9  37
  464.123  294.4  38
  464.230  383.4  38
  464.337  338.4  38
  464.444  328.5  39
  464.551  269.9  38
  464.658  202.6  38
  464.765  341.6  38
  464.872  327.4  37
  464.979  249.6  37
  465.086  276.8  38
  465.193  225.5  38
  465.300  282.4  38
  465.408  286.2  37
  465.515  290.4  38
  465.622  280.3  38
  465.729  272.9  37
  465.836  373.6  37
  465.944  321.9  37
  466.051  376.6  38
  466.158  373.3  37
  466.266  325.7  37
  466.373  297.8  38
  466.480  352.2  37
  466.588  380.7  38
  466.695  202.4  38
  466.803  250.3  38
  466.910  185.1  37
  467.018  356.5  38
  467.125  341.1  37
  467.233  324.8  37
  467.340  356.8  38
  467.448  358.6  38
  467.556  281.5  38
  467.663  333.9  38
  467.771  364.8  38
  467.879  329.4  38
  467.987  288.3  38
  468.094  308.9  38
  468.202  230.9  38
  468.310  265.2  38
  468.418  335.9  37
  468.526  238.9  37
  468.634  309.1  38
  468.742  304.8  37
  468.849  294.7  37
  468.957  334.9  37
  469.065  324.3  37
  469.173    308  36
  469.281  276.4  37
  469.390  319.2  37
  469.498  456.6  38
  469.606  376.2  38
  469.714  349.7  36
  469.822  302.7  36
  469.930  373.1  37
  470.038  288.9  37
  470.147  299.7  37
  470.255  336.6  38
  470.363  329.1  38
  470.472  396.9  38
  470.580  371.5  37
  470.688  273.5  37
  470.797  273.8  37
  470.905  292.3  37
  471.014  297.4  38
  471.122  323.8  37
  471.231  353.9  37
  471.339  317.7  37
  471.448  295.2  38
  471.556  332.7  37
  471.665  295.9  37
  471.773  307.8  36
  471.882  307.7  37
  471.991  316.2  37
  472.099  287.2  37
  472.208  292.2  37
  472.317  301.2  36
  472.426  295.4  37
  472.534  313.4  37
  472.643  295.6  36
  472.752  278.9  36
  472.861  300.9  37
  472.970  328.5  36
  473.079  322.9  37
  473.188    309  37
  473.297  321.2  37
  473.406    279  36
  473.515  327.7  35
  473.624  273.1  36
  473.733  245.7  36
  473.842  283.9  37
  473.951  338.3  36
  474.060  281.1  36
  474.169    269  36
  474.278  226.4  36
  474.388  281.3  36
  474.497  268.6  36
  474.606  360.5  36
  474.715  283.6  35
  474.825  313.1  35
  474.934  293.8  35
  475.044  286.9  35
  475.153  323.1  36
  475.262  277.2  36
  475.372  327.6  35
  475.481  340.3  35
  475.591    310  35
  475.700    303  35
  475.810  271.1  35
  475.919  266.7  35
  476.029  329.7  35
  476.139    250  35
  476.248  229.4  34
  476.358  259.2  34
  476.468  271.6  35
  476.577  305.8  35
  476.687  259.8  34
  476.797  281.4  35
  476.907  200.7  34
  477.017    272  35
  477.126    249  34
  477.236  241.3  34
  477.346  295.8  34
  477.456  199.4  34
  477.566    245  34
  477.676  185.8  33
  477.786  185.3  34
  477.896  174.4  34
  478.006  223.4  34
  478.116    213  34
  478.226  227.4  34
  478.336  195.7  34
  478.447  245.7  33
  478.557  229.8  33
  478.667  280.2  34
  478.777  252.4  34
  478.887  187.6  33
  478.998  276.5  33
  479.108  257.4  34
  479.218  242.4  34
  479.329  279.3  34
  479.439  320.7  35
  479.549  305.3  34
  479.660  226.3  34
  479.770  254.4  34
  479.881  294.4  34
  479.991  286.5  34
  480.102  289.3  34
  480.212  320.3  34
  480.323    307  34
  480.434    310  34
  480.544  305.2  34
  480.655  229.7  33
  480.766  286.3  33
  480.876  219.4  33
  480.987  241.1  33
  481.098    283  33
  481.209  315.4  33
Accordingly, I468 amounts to 0.87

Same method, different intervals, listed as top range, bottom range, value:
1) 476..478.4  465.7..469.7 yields 0.75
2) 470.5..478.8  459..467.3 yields 0.90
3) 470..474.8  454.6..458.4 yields 1.07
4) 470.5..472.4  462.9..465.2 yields 1.01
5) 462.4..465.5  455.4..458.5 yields 1.05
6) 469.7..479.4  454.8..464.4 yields 0.93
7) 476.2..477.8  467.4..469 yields 0.81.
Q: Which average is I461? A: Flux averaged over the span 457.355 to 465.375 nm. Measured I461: 311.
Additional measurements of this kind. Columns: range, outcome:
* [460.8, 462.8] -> 315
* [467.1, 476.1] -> 309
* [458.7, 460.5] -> 321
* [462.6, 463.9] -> 318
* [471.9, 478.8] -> 275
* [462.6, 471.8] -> 313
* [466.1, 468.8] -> 308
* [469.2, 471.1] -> 330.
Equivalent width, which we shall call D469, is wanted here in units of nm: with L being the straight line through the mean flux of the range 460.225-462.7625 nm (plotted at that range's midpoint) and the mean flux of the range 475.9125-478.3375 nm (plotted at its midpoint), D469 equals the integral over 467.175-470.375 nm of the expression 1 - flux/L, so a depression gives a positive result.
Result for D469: -0.45 nm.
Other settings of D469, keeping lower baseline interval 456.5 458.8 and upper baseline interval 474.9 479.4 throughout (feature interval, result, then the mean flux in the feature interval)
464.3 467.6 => -0.28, 304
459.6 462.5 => -0.30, 320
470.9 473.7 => -0.41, 306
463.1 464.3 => -0.13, 314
